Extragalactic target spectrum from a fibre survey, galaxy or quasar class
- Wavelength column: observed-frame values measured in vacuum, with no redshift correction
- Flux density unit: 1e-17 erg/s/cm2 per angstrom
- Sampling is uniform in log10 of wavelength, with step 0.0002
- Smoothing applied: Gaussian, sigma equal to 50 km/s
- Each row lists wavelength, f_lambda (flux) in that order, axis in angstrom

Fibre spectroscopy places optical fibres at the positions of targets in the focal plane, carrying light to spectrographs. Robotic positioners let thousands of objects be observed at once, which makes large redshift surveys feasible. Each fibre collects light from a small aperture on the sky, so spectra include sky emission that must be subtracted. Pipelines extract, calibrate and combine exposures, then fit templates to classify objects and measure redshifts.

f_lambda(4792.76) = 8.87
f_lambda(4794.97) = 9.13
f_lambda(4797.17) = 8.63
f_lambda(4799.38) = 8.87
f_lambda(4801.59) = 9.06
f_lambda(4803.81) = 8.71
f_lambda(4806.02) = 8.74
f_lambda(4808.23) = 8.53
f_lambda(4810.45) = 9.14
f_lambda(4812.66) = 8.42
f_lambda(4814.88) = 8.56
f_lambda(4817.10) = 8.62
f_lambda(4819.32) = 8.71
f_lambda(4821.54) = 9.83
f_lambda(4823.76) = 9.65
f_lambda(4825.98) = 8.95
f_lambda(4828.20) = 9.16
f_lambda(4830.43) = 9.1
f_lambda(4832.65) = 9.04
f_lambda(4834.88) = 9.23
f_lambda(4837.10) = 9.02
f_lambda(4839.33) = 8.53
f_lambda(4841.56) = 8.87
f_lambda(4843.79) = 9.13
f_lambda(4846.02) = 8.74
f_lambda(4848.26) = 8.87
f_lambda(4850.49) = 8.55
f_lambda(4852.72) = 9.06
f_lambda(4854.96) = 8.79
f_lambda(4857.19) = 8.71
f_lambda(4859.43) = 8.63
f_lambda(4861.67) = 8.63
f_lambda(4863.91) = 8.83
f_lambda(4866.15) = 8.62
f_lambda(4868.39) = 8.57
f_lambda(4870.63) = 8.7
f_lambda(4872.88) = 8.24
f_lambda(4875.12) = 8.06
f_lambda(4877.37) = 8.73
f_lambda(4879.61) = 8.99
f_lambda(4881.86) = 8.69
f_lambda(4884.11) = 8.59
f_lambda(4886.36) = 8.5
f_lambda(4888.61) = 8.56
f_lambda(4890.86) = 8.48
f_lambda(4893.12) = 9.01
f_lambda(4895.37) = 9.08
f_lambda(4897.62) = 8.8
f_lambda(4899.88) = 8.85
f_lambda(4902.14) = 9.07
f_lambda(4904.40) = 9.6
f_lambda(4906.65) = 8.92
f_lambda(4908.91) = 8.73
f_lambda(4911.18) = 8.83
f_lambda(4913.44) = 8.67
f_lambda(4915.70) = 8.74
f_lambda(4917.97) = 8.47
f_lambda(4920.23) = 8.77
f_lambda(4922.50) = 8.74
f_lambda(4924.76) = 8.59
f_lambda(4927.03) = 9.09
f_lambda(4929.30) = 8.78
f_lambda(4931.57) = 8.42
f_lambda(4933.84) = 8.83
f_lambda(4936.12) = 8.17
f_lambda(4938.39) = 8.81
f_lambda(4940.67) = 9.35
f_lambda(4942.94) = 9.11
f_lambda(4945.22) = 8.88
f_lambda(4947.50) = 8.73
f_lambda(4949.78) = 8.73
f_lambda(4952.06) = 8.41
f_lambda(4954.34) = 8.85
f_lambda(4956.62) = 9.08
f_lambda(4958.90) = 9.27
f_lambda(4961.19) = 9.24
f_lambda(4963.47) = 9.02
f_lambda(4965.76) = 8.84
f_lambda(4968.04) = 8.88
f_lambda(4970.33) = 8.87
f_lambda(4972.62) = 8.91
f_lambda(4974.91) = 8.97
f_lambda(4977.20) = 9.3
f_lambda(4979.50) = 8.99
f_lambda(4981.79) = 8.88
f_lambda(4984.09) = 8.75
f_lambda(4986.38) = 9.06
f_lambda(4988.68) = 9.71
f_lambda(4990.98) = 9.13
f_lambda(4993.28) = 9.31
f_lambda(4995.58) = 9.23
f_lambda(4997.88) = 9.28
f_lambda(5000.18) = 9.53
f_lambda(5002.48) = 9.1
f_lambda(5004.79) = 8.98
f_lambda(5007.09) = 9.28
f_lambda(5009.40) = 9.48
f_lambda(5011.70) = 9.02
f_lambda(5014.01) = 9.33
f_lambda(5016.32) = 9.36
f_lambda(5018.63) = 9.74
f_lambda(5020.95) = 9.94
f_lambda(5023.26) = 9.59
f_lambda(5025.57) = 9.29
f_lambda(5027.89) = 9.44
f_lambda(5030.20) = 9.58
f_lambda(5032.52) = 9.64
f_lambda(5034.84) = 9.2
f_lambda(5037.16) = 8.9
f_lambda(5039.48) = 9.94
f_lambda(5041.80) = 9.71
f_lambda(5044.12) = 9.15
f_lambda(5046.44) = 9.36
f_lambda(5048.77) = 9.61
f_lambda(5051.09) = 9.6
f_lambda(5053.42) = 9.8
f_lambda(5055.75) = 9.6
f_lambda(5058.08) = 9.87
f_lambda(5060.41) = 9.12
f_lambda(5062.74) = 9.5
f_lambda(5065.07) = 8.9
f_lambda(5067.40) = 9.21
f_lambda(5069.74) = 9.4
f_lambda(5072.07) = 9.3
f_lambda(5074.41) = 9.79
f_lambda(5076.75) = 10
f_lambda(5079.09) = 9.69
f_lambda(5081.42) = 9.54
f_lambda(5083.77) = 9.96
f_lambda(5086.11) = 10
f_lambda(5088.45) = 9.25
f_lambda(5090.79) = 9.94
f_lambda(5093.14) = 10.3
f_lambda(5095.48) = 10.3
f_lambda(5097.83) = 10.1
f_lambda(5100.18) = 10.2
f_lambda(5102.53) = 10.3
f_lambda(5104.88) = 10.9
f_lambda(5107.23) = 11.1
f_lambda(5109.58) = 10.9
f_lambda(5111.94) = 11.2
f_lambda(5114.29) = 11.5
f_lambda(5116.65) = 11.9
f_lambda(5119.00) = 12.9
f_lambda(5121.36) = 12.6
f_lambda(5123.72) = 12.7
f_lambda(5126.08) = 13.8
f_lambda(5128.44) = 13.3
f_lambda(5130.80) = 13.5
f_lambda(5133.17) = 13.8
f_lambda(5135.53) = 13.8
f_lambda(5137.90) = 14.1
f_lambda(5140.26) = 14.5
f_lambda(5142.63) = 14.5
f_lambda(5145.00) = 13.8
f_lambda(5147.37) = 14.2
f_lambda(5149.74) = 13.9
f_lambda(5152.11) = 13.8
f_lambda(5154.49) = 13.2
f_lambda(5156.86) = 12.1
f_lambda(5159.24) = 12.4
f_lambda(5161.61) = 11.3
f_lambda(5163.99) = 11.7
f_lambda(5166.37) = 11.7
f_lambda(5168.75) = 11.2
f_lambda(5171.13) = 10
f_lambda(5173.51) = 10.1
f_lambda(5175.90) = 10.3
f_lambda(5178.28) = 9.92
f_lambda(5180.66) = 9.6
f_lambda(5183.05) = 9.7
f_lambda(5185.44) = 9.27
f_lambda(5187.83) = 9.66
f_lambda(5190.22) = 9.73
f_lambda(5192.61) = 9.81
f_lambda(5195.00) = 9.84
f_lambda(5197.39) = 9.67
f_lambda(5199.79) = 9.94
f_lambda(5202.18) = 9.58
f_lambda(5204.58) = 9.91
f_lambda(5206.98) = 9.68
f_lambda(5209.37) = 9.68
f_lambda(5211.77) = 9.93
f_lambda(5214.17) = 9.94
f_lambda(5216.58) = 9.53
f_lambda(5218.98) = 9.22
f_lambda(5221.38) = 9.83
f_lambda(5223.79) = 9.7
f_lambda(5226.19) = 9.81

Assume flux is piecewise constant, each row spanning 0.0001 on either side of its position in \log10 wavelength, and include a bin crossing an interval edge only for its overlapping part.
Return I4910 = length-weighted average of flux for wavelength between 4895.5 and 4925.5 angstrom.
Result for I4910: 8.84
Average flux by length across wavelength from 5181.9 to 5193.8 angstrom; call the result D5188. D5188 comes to 9.63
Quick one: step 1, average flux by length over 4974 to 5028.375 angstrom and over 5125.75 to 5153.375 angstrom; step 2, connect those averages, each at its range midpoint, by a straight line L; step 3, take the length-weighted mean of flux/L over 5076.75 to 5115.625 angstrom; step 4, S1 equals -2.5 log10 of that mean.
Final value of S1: 0.21 mag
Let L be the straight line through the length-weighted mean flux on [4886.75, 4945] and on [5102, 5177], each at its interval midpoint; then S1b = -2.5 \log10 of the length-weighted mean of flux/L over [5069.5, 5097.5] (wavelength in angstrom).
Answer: 0.17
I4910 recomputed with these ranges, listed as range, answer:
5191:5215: 9.8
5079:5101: 9.94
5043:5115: 9.91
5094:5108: 10.5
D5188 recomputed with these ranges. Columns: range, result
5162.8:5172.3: 11.2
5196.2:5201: 9.8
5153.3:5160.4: 12.6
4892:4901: 8.94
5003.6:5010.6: 9.25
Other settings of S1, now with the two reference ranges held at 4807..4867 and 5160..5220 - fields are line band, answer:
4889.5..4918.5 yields 0.029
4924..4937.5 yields 0.067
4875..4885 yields 0.044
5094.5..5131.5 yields -0.191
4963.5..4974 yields 0.051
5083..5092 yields -0.008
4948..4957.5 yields 0.062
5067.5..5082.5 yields 0.009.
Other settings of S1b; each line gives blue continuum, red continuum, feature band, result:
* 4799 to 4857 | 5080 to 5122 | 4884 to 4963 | 0.08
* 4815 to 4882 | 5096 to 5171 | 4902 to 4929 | 0.10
